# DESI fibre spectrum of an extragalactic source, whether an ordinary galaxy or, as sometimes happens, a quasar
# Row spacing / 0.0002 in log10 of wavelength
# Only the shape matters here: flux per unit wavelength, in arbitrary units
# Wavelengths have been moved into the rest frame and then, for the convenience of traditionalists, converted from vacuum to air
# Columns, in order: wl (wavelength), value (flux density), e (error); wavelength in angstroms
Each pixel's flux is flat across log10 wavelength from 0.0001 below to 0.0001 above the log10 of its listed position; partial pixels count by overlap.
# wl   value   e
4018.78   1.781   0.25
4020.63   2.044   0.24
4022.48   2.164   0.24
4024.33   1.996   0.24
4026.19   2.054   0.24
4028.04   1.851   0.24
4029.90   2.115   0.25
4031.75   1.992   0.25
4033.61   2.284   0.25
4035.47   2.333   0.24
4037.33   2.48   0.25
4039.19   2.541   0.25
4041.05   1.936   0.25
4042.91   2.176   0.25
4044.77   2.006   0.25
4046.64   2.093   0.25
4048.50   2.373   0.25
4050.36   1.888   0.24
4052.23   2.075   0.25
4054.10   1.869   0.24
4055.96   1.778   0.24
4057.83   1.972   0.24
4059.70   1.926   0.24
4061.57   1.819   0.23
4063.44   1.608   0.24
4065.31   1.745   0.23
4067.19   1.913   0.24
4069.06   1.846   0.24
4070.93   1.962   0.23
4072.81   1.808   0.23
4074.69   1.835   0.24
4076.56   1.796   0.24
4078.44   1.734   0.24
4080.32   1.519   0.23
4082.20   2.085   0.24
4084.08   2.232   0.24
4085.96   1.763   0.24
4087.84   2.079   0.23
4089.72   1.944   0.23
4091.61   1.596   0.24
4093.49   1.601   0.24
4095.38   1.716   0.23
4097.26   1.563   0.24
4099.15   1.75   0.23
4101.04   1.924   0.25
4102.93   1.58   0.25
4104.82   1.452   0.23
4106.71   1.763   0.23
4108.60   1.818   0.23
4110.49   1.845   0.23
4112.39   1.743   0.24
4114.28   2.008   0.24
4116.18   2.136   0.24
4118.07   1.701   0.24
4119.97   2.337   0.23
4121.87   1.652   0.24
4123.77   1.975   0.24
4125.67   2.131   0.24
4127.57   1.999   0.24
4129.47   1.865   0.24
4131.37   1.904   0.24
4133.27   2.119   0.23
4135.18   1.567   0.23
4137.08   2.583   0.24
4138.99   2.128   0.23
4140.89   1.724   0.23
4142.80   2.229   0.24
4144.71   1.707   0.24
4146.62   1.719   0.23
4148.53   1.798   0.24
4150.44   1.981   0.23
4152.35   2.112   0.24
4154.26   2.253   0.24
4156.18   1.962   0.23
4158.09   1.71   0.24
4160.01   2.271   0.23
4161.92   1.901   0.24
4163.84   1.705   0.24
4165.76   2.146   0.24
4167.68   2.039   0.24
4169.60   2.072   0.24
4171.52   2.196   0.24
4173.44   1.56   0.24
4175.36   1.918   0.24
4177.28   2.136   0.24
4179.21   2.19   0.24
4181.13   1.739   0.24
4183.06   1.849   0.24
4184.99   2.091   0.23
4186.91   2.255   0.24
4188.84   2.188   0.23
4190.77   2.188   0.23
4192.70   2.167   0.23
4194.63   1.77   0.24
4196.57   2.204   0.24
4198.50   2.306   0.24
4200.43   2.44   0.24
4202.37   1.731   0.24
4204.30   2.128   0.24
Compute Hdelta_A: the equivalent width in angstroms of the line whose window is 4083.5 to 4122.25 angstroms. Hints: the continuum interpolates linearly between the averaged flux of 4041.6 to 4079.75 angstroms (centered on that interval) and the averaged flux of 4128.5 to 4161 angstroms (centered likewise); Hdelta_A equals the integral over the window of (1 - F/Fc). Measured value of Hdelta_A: 2.5 angstroms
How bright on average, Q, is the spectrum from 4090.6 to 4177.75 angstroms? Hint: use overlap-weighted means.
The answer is 1.9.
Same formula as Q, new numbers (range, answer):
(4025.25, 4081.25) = 1.98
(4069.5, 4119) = 1.81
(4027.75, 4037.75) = 2.18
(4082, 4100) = 1.82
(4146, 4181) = 1.98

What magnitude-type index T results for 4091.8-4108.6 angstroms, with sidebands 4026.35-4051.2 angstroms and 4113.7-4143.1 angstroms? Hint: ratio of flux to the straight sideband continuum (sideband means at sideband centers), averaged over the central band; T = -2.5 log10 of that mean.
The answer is 0.22 mag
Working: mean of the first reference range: 2.16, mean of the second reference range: 2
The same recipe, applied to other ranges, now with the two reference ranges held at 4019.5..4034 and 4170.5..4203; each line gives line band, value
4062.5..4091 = 0.110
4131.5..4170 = 0.039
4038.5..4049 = -0.062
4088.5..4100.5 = 0.198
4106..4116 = 0.108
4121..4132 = 0.072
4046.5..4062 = 0.041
